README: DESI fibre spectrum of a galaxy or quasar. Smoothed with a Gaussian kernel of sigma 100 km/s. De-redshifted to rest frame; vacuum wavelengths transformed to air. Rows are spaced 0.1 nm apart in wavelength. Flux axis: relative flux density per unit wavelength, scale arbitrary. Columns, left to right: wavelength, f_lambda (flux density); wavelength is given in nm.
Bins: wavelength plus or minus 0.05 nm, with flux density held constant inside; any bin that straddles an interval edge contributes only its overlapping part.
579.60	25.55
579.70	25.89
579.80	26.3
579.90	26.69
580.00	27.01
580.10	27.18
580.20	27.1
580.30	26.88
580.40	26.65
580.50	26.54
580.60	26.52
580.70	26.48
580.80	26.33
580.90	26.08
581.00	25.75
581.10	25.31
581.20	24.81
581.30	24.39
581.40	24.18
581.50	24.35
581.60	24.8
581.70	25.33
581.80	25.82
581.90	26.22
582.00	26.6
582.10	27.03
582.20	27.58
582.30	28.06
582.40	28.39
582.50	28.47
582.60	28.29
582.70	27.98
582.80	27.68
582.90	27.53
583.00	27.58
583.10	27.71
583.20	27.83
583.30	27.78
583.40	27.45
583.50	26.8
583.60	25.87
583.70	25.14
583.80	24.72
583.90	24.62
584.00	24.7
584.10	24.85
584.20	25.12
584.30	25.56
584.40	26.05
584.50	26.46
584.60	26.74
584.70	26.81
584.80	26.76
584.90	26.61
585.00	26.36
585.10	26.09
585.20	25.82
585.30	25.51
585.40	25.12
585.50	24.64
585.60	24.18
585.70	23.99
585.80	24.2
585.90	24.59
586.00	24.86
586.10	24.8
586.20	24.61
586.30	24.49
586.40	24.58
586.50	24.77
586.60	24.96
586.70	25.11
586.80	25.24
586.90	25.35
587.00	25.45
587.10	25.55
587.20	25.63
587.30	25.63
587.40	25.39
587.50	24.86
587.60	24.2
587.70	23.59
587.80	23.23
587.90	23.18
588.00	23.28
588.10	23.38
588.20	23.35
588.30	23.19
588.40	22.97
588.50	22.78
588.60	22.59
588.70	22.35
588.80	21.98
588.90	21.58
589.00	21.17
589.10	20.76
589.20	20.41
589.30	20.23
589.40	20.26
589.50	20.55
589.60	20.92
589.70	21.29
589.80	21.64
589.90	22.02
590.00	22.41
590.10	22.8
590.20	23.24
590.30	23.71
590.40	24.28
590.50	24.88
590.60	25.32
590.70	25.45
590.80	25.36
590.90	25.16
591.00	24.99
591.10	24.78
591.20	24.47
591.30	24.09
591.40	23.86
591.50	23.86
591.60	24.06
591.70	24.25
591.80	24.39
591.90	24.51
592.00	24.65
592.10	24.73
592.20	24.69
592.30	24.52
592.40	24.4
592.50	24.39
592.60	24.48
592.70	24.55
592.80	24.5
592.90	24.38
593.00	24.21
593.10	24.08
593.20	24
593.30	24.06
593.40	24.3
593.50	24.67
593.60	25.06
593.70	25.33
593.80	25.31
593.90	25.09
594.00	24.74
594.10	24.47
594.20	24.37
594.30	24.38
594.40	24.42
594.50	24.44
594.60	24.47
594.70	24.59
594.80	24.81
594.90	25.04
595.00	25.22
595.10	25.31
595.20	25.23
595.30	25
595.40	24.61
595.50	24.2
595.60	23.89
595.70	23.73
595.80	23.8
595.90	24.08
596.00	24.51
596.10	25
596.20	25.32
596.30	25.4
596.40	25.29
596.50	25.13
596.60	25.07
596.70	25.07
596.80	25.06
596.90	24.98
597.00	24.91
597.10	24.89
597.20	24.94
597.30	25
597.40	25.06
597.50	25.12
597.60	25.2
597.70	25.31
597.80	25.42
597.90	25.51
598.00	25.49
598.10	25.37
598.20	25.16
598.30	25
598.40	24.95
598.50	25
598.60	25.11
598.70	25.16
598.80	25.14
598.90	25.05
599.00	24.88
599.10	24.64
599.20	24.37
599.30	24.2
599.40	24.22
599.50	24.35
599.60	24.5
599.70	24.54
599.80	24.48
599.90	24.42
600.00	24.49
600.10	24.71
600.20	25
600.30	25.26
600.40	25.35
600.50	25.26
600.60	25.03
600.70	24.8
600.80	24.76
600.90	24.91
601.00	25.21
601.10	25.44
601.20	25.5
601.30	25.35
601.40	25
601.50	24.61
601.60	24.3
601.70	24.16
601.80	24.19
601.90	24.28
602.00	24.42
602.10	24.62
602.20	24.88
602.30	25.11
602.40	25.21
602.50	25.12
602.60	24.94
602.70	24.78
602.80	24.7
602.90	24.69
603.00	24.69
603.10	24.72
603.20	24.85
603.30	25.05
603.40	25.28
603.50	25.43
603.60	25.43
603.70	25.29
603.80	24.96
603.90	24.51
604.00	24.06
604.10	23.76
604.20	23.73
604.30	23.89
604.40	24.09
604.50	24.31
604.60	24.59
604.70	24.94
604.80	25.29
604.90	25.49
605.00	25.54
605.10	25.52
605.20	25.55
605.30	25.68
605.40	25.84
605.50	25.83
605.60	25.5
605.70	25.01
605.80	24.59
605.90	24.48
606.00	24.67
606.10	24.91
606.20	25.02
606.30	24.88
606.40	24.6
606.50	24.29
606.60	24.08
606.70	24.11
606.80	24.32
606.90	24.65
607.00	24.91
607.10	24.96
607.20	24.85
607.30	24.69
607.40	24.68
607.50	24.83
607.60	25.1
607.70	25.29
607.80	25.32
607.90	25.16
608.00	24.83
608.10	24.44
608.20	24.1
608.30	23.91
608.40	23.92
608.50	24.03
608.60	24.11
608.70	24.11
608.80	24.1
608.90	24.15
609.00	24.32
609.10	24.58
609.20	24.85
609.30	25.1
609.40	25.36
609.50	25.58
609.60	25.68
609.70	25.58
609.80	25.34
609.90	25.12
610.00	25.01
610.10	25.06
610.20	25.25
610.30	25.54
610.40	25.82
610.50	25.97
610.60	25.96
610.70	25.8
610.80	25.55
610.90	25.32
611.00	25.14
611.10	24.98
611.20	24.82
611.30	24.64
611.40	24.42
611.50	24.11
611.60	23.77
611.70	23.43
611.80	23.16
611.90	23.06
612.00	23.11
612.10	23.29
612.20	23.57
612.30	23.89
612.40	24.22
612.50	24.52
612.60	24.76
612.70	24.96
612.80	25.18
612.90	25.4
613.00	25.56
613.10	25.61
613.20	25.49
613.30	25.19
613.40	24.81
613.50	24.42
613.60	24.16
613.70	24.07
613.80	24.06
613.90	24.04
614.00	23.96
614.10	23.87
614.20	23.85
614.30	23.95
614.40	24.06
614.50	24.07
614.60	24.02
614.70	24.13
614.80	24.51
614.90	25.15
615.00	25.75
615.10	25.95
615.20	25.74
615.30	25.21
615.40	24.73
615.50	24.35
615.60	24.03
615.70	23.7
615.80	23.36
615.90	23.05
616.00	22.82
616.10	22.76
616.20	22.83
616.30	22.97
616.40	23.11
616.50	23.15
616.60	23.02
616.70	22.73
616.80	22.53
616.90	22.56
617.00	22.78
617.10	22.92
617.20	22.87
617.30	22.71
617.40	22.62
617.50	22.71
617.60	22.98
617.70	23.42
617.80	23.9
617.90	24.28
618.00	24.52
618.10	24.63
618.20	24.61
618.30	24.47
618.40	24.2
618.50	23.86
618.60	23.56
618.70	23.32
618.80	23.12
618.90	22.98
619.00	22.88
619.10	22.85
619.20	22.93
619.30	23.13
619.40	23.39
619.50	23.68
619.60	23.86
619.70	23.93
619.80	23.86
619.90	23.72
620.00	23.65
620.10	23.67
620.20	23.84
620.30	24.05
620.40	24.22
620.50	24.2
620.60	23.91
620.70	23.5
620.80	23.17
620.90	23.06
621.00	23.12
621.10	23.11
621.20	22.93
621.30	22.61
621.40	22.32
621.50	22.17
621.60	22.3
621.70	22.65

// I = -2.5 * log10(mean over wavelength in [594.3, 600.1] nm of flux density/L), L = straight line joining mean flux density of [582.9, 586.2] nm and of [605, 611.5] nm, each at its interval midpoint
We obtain 0.02 mag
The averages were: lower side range 25.8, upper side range 24.9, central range 24.8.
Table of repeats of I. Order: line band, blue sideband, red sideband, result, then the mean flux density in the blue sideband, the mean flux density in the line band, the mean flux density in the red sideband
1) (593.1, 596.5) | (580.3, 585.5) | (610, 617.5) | 0.04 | 26.3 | 24.7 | 24.2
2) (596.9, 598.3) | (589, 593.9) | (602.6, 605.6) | -0.04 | 23.7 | 25.2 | 24.9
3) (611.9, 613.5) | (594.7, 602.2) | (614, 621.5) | -0.03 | 24.9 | 24.6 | 23.6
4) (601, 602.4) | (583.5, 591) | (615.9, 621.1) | -0.04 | 24.1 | 24.8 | 23.4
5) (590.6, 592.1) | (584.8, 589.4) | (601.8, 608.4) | -0.02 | 24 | 24.6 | 24.8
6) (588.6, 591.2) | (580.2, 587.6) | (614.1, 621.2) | 0.12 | 25.9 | 22.7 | 23.7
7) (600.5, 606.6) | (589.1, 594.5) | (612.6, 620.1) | -0.04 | 23.9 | 24.9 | 23.9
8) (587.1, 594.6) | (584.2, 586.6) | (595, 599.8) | 0.06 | 25.4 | 23.8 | 24.9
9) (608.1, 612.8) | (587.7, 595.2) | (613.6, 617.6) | -0.04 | 23.7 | 24.6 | 23.7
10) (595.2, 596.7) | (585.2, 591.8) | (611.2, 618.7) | -0.04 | 23.7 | 24.7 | 24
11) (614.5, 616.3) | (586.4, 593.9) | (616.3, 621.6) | -0.04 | 23.8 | 24.2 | 23.4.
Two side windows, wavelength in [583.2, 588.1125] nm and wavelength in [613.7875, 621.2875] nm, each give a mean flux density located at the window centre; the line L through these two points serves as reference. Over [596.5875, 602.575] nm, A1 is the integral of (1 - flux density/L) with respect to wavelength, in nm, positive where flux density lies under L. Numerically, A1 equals -0.09 nm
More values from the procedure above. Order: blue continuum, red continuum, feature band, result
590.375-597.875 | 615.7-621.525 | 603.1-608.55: -0.17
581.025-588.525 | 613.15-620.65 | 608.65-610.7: -0.08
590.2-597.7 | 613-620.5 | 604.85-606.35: -0.06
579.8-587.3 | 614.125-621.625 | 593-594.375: 0.04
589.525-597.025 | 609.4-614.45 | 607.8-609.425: 0.01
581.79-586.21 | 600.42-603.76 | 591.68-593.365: 0.08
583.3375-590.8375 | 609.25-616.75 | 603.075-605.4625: -0.05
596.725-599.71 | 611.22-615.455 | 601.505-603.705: 0.00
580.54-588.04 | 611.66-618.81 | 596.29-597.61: 0.00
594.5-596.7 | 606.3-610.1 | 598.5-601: -0.01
